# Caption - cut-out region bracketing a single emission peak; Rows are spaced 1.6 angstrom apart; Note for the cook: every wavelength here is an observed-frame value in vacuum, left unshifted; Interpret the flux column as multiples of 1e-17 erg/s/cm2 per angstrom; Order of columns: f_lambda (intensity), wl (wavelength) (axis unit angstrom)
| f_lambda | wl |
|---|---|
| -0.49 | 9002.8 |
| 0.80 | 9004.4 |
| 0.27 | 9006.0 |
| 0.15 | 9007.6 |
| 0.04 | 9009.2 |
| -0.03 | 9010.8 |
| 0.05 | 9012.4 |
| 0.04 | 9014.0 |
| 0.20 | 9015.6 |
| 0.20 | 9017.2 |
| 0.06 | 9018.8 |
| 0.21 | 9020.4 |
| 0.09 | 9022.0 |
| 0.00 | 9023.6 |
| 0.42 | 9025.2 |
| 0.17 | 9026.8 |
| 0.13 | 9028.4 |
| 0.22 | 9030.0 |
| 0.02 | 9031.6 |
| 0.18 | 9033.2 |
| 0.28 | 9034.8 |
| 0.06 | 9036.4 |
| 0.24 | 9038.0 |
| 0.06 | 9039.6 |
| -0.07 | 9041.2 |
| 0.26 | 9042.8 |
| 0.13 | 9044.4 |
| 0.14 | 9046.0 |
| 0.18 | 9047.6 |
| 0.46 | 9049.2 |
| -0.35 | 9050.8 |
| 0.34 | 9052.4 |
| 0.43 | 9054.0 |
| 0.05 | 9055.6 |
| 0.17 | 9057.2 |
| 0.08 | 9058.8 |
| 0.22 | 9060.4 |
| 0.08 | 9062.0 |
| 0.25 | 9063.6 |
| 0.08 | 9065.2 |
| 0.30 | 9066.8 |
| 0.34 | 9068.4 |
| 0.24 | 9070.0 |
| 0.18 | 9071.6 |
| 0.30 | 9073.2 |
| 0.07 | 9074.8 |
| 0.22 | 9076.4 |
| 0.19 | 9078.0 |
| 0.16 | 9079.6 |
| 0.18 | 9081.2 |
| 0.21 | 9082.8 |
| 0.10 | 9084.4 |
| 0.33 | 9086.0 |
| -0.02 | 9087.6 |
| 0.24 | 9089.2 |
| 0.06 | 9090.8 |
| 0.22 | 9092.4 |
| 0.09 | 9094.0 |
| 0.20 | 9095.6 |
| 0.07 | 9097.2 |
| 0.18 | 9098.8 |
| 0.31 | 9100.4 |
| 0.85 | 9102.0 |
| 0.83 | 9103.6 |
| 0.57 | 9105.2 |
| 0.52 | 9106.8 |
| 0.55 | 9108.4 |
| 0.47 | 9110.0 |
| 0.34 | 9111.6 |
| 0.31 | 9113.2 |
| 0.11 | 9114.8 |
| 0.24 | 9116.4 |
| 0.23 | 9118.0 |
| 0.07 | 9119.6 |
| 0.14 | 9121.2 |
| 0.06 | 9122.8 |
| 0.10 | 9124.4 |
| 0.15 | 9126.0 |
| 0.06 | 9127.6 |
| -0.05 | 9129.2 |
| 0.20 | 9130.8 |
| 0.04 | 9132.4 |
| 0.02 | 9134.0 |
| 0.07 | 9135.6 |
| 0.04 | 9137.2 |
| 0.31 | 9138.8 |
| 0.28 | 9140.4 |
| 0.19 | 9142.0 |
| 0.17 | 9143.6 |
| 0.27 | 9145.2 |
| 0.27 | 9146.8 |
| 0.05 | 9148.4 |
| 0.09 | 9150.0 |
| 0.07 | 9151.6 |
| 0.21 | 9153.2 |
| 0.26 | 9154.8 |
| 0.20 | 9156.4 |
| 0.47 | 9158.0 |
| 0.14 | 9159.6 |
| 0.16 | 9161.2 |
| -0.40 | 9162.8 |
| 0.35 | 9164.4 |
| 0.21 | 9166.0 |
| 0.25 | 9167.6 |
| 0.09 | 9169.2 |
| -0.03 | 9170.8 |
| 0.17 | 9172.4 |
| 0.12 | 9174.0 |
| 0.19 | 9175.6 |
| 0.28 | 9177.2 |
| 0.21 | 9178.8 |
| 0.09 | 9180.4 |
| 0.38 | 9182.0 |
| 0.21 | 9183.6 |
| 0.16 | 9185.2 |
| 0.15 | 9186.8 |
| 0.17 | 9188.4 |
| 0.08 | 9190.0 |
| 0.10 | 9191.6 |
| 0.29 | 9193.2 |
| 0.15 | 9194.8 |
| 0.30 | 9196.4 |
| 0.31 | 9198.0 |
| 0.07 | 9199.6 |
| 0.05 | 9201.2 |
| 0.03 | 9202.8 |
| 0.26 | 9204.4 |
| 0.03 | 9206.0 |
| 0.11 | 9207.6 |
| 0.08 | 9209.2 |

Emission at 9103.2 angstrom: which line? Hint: Hbeta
